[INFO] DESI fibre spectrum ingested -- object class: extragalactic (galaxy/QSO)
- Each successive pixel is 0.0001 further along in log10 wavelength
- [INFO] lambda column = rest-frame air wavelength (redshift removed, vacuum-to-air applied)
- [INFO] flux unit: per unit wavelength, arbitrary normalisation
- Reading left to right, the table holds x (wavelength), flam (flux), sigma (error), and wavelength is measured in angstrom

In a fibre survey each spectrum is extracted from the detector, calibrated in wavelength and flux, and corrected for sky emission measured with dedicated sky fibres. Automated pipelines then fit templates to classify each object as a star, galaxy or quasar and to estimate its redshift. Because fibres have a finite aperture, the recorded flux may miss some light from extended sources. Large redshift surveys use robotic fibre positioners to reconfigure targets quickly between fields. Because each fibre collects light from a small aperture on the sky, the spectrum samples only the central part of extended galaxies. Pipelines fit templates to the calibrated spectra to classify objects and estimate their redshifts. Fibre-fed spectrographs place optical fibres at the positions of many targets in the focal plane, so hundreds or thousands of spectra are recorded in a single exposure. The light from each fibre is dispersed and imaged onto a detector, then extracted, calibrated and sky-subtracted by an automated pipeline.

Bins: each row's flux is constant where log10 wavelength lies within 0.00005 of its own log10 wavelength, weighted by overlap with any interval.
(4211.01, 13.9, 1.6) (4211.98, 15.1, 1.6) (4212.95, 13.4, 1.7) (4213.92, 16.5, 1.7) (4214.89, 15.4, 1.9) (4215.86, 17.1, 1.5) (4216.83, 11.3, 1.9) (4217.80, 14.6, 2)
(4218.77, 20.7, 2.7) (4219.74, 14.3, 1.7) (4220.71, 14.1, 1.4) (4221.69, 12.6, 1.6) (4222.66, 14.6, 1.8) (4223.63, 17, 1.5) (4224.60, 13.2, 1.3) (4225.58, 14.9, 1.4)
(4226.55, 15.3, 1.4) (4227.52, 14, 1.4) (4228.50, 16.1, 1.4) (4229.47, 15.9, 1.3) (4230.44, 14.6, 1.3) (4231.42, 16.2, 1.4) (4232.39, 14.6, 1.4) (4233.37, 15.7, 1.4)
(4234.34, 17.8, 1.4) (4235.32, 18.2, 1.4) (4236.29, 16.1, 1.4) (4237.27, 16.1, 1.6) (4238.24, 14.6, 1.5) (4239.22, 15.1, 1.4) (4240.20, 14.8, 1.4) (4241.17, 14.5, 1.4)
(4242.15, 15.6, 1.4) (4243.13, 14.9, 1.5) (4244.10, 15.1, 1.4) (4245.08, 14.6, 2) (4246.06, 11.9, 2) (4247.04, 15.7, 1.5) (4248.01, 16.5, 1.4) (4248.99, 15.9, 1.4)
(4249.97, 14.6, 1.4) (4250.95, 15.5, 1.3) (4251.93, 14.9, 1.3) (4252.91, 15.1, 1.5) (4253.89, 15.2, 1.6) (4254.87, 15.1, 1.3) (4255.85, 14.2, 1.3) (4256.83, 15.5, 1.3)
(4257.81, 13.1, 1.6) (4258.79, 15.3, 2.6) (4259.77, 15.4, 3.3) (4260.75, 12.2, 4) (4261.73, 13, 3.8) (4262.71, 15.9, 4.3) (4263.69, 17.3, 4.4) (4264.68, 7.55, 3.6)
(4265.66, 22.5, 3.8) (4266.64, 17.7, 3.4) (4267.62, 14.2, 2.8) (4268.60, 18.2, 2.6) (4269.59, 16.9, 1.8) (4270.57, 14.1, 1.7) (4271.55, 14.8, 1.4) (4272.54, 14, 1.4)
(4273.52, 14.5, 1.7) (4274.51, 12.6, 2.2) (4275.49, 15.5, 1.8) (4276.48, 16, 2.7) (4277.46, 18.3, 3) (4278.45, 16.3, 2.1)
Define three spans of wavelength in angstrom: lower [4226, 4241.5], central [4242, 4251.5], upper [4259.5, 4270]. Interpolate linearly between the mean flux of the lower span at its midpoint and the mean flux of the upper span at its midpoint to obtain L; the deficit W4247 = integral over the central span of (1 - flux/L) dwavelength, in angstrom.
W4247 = 0.3 angstrom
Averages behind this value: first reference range 15.6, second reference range 15.5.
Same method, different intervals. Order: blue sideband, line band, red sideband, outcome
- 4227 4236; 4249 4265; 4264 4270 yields 1.6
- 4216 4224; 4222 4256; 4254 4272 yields -0.4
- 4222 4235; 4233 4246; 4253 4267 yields -0.2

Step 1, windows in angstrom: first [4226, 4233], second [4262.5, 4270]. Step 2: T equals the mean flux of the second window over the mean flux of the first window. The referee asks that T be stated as 1.1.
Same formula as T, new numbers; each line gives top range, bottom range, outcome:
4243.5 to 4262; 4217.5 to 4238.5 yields 0.95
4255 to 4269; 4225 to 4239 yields 0.96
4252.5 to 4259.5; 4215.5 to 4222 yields 0.99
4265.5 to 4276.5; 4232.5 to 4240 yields 0.98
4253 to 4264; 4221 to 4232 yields 0.99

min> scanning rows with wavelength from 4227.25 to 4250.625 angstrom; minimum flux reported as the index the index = 11.9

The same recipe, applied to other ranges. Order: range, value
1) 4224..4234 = 13.2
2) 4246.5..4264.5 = 12.2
